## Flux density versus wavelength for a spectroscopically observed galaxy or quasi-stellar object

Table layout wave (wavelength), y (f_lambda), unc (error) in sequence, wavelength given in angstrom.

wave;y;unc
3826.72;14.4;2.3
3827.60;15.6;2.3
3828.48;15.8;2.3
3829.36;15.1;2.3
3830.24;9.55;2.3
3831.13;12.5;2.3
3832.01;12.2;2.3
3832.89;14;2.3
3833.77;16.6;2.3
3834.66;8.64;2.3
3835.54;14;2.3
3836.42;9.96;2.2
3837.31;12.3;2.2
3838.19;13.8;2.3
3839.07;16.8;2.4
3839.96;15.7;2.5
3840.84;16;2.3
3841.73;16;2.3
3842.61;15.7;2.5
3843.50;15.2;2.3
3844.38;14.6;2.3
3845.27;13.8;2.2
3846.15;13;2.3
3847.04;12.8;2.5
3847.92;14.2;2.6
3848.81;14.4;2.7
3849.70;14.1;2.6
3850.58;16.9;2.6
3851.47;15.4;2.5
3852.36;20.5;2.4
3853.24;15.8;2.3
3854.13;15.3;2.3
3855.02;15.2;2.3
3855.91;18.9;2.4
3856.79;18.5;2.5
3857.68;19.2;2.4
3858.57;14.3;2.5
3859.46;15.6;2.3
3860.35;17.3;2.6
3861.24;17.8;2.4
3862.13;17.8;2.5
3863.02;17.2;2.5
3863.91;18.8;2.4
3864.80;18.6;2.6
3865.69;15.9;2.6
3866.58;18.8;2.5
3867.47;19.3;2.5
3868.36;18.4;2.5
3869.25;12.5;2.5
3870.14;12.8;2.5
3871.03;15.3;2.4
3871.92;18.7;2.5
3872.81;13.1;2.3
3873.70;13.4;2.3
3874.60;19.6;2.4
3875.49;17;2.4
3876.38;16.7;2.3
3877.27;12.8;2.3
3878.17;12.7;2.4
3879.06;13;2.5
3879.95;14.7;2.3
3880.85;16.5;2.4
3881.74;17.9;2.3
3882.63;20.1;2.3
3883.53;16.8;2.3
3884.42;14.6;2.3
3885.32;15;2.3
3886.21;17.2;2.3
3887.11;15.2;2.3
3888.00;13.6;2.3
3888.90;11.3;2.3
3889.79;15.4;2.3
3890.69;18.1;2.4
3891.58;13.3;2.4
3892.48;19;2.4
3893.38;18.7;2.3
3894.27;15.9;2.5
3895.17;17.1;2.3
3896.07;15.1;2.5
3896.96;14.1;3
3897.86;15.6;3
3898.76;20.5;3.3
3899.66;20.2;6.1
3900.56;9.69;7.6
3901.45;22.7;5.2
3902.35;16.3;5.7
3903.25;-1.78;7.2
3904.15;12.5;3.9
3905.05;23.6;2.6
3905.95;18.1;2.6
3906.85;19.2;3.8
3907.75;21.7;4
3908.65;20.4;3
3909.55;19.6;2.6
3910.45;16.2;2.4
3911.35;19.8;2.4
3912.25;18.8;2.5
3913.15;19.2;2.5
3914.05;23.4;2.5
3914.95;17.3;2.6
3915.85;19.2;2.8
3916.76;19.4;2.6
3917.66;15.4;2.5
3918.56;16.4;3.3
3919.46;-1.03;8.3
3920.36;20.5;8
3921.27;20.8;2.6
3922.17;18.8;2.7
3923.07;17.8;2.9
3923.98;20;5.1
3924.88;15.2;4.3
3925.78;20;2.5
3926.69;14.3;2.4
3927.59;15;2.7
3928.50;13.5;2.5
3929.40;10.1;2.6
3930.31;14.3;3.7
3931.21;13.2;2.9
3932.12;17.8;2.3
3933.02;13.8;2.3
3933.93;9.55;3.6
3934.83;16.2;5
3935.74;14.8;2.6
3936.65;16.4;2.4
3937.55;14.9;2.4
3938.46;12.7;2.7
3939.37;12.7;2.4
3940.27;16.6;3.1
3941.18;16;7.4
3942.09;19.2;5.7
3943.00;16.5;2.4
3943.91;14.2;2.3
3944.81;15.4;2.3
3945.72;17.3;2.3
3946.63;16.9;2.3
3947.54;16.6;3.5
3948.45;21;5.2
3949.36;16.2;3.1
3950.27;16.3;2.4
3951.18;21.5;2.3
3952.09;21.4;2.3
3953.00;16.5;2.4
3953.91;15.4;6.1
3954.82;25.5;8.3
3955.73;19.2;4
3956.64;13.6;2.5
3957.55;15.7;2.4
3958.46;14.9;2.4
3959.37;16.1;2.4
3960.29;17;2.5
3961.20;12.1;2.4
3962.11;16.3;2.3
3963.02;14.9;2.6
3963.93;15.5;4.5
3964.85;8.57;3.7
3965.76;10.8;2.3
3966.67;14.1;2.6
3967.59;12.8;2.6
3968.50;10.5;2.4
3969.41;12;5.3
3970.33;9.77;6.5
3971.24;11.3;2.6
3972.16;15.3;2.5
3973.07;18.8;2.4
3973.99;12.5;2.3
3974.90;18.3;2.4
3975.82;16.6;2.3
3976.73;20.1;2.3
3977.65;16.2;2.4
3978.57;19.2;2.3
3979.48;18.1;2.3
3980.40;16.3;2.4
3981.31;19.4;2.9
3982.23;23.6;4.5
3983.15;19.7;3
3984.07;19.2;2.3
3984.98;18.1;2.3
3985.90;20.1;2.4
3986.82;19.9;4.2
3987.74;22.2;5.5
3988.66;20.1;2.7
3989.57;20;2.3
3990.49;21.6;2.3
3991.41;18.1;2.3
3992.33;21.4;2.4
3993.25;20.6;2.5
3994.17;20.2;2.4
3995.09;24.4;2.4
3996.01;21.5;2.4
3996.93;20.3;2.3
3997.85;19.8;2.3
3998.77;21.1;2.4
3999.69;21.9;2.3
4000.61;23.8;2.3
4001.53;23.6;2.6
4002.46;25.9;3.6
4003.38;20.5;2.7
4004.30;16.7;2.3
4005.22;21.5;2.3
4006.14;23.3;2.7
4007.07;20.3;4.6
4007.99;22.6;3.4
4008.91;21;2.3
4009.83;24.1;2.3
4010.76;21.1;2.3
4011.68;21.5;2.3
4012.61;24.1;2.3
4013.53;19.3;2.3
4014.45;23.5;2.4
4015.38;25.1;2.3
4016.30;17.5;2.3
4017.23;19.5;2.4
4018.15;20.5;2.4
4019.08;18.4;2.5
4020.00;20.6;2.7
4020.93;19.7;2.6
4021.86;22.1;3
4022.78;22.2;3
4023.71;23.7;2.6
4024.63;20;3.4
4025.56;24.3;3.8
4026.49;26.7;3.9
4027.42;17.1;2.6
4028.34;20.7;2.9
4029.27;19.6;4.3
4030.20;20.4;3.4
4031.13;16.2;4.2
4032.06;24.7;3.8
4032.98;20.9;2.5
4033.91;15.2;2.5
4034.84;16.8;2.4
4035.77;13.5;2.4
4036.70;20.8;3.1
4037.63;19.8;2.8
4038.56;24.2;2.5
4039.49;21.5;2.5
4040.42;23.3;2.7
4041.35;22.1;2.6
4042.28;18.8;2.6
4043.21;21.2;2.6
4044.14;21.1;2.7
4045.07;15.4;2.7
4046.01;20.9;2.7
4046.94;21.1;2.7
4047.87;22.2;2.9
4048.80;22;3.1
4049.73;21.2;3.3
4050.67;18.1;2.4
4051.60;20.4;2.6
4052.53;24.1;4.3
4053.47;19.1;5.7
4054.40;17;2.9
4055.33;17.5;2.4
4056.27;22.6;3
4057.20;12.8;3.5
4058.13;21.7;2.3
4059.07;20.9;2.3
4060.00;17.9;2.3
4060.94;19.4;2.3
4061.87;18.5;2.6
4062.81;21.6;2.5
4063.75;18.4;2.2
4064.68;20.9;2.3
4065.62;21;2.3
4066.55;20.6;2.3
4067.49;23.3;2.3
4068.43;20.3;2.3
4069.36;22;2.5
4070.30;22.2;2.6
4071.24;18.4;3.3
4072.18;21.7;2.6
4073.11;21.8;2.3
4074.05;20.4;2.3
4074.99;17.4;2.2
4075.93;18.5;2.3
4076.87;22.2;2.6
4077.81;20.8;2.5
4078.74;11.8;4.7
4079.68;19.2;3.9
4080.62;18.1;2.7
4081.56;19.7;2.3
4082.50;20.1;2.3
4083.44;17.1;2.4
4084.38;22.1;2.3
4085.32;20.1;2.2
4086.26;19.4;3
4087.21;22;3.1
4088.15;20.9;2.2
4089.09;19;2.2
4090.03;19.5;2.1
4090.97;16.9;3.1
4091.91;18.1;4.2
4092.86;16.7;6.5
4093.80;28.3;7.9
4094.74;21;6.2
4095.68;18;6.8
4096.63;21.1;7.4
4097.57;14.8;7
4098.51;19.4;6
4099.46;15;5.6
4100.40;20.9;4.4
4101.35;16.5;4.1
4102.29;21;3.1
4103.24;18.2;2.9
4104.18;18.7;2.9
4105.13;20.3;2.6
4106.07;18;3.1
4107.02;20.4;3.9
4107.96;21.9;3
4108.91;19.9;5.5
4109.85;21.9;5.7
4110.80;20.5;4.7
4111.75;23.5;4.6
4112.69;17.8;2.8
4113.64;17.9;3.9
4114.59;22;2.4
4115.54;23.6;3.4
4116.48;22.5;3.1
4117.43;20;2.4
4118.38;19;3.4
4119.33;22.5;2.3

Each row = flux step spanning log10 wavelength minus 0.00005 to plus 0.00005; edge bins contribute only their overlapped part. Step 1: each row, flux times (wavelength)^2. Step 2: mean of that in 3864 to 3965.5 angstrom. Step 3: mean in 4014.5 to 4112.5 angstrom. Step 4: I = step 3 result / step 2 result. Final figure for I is 1.33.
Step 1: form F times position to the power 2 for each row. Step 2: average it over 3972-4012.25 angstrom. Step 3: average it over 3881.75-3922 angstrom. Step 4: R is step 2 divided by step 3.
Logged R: 1.27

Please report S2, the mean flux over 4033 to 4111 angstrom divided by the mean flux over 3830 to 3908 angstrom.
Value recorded 1.3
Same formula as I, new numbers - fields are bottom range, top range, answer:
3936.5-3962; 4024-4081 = 1.26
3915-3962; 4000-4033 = 1.38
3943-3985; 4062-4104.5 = 1.28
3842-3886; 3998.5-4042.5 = 1.42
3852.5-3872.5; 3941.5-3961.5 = 1.06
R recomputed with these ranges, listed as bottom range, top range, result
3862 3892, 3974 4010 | 1.36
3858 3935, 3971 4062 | 1.32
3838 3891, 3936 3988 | 1.08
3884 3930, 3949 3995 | 1.07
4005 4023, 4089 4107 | 0.93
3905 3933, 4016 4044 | 1.26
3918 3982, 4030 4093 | 1.33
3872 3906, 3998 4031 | 1.46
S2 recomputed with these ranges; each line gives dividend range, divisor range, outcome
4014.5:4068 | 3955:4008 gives 1.12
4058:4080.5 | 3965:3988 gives 1.22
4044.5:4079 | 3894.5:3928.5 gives 1.17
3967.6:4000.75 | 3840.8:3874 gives 1.15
